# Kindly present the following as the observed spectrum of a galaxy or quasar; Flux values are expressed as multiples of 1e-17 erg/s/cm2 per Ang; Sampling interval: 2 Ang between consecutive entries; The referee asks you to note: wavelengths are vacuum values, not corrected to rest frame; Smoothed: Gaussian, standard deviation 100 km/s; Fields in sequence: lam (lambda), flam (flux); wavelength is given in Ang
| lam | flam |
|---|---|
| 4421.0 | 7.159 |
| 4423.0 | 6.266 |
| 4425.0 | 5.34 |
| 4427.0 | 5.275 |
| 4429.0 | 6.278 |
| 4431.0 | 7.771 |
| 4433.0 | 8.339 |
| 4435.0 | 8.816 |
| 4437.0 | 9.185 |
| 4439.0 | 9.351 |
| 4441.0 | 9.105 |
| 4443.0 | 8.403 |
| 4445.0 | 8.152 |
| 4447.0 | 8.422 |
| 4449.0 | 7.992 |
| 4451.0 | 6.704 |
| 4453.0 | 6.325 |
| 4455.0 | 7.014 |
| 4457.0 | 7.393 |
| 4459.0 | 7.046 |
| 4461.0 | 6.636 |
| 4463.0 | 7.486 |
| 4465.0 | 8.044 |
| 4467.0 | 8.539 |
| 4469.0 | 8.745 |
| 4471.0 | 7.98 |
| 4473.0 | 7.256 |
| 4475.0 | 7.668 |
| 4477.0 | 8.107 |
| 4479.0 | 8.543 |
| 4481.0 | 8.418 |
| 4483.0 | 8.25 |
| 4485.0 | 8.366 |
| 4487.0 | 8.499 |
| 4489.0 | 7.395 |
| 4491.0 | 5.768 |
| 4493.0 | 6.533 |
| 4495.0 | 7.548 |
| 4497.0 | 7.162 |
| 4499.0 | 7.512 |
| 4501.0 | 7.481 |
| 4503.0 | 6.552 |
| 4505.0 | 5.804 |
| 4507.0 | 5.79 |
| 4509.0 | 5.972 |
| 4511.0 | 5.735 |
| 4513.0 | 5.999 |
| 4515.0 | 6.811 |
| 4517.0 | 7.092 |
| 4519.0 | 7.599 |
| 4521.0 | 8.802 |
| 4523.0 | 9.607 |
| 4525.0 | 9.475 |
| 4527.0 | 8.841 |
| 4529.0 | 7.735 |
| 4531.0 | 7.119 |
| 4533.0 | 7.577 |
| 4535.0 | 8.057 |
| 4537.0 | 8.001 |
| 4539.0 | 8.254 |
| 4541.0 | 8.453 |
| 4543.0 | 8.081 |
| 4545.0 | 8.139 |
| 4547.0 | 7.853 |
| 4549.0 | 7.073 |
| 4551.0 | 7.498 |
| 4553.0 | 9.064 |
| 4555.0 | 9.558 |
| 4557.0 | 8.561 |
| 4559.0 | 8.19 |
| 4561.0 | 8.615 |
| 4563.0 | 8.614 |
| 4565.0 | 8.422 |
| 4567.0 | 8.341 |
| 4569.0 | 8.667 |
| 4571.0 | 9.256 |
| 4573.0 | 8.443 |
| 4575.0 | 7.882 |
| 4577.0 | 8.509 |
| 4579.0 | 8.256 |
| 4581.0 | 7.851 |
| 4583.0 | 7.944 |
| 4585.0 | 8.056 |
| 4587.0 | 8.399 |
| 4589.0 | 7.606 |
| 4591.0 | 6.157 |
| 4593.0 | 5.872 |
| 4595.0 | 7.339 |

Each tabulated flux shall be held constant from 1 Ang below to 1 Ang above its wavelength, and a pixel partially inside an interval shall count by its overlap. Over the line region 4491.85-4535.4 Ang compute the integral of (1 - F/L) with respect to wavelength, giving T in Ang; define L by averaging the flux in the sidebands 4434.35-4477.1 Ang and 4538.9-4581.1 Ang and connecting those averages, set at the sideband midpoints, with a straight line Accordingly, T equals 4.6 Ang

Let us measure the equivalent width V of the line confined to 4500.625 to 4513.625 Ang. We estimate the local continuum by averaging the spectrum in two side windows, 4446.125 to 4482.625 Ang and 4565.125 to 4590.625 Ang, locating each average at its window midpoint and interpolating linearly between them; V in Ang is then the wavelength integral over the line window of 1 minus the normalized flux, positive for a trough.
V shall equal 2.89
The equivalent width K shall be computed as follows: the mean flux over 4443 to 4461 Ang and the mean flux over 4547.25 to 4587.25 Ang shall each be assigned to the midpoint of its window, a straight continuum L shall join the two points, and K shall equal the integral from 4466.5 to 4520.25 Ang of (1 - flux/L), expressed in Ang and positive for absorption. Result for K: 3.0 Ang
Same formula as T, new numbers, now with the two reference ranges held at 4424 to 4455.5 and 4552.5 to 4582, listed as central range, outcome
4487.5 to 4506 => 2.6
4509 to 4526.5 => 1.3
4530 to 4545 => 0.7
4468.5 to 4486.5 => -0.5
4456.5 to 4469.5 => 0.3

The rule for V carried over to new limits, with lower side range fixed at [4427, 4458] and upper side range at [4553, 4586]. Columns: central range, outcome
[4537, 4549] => 0.4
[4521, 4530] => -0.7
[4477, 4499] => 1.1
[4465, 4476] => -0.1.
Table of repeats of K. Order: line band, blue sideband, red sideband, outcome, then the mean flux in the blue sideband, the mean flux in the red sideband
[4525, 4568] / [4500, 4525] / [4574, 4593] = -4.9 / 7.04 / 7.75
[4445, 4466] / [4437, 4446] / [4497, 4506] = 2.5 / 8.8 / 6.87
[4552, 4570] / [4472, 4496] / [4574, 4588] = -1.4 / 7.7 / 8.13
